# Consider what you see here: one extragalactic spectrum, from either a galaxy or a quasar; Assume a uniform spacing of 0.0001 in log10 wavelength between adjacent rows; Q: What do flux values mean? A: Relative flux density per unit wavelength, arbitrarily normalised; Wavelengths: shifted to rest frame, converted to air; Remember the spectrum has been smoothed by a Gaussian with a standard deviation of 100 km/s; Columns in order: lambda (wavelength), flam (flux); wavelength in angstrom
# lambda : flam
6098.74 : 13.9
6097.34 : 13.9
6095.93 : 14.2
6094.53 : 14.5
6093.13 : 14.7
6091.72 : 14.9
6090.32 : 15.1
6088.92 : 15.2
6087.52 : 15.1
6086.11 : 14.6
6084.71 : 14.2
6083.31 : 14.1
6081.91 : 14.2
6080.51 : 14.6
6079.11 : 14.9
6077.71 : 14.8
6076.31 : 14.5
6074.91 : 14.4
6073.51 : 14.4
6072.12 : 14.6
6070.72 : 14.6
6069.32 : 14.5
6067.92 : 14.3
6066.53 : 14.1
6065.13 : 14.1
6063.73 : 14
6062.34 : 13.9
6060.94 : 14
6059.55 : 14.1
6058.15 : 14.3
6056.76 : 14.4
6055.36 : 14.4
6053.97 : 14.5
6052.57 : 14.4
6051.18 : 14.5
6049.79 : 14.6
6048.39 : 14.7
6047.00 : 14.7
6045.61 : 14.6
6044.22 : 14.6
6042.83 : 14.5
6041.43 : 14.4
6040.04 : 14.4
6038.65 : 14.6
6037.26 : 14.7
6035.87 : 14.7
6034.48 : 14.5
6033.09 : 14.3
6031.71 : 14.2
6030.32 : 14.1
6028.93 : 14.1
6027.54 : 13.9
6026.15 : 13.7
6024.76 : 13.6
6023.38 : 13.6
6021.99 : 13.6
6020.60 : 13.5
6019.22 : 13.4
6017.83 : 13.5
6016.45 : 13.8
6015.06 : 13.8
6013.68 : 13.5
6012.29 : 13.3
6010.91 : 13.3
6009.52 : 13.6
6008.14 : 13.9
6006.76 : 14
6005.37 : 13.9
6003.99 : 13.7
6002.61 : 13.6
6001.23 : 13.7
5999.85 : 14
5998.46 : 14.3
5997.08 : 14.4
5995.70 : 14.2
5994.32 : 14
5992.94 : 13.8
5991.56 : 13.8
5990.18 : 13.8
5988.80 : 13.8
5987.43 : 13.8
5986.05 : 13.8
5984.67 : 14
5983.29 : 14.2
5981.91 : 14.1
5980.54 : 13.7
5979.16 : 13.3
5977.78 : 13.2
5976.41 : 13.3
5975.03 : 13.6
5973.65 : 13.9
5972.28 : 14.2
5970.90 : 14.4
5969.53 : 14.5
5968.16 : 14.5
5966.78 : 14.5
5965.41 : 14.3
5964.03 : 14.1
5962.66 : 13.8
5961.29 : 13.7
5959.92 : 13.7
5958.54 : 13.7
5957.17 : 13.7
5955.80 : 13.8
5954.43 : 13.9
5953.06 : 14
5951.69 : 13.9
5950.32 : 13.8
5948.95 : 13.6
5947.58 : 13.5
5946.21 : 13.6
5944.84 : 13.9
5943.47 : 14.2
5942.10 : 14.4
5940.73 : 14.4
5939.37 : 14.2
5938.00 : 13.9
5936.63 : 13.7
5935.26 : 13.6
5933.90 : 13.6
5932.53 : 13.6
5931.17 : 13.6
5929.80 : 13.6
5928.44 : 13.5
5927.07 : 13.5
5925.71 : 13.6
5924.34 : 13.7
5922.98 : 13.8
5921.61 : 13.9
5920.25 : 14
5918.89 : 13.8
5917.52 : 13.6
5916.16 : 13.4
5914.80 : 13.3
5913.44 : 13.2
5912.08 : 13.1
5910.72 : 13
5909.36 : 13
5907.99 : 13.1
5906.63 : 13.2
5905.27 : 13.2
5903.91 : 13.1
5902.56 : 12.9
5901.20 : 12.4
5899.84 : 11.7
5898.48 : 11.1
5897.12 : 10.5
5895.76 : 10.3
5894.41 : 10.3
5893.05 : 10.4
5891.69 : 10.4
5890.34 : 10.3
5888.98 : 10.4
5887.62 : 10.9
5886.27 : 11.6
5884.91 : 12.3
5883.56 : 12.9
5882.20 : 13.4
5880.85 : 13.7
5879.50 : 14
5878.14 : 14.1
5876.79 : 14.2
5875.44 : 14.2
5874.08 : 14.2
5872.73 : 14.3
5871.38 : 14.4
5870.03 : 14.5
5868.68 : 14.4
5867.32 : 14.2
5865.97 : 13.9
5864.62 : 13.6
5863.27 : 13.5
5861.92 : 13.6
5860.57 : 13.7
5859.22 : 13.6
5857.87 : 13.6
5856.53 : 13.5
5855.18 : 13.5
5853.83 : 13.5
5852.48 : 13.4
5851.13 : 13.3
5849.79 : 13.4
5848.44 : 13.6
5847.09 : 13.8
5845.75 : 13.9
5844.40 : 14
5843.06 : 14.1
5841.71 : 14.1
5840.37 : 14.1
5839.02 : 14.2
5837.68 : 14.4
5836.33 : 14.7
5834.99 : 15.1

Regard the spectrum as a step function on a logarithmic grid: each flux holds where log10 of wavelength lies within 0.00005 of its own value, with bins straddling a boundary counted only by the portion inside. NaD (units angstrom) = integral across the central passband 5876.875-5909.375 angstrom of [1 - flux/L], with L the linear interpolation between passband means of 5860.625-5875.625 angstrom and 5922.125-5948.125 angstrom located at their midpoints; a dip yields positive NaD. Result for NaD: 4.38 angstrom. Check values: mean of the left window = 14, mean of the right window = 13.8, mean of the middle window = 12.1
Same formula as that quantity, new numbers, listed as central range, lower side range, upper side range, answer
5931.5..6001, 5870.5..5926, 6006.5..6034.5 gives -3.15 angstrom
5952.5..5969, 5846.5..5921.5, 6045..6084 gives -0.47 angstrom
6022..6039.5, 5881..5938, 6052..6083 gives -0.22 angstrom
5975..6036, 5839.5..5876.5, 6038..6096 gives 2.06 angstrom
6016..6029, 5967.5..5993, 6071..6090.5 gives 0.50 angstrom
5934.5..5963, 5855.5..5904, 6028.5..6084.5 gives -0.94 angstrom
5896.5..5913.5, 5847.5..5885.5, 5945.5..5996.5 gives 1.51 angstrom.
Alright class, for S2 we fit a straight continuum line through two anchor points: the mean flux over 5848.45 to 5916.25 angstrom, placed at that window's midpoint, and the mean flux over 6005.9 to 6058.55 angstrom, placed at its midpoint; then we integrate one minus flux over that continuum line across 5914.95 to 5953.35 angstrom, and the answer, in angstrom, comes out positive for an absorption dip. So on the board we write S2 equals -1.28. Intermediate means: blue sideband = 12.9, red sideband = 14.1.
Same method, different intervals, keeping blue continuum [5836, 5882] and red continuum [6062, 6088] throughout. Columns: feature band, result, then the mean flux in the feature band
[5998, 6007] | 0.24 angstrom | 13.9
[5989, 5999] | 0.14 angstrom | 14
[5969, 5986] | 0.39 angstrom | 13.9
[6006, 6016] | 0.44 angstrom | 13.6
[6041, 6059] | -0.19 angstrom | 14.5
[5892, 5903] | 2.25 angstrom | 11.1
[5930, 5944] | 0.18 angstrom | 13.9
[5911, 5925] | 0.48 angstrom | 13.6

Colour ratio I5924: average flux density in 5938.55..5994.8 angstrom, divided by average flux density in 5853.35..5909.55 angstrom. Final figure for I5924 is 1.08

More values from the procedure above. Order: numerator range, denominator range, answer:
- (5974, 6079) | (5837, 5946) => 1.06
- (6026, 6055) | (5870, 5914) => 1.15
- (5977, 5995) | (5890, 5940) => 1.07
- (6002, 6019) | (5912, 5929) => 1.00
